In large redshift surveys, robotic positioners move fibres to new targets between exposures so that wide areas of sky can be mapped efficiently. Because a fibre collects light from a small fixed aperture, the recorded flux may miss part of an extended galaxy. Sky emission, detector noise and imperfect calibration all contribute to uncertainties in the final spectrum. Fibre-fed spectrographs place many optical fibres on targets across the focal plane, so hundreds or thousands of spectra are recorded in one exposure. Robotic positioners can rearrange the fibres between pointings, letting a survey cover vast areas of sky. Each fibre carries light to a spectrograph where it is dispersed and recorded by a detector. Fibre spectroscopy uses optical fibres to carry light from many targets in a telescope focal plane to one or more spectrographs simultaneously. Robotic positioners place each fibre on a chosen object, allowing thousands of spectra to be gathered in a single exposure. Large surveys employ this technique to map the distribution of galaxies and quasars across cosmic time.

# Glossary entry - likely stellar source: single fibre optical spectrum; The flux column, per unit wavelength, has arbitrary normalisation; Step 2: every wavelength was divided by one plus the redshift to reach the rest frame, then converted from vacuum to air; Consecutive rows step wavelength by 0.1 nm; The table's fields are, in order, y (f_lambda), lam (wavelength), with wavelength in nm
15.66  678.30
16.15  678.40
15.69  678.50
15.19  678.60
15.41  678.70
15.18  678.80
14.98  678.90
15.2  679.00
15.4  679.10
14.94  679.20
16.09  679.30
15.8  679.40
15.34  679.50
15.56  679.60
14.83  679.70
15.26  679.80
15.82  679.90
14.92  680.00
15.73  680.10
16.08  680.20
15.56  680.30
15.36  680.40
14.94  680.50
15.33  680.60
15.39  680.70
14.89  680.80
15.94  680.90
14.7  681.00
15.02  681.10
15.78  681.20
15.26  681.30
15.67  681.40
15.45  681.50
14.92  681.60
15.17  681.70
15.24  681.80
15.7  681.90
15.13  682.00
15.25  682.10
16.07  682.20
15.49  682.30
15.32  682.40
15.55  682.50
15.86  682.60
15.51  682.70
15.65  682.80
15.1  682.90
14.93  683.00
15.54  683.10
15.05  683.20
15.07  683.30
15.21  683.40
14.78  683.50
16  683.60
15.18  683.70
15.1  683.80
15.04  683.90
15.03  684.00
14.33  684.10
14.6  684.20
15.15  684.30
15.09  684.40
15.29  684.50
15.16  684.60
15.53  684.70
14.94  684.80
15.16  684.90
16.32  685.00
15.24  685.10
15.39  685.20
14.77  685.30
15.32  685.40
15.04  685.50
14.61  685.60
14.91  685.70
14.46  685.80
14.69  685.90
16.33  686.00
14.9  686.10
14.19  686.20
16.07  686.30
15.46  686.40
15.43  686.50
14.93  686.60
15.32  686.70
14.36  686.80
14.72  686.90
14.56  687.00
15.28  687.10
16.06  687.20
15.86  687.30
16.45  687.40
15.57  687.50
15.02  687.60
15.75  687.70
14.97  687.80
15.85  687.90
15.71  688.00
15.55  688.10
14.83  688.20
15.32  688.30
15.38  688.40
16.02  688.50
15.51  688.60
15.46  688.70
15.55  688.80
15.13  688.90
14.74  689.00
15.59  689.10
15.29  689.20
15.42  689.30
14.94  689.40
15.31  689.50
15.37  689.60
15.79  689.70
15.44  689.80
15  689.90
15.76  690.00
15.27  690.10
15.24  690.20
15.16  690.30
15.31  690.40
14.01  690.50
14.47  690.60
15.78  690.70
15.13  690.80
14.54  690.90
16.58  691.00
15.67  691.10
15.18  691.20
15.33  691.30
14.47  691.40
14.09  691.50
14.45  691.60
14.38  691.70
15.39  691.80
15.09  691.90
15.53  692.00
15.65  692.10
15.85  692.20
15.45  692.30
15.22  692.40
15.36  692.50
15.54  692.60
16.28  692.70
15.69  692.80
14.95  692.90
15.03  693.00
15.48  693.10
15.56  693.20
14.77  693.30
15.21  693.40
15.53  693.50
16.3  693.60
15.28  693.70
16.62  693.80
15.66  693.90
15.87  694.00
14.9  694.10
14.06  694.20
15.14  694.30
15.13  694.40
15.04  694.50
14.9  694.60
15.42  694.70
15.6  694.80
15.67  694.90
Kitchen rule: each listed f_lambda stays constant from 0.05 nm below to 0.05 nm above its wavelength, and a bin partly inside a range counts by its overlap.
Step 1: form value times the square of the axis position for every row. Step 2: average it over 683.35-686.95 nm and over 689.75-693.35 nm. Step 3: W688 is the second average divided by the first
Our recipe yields 1.03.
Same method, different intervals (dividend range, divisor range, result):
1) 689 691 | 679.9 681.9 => 1.02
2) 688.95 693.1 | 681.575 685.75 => 1.02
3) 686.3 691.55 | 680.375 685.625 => 1.02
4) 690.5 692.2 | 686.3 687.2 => 1.01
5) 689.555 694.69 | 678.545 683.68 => 1.03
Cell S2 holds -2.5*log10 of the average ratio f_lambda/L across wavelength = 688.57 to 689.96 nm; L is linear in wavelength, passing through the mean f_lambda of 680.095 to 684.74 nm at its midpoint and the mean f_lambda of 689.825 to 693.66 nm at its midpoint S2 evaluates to 0.00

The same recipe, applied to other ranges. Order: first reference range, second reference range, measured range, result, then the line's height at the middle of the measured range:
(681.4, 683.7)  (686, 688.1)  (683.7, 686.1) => 0.02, 15.4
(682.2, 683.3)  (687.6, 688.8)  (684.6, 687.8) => 0.01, 15.4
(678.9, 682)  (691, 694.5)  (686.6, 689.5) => 0.00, 15.3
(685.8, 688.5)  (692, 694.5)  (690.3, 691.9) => 0.03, 15.4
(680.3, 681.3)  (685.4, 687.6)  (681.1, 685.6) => 0.00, 15.2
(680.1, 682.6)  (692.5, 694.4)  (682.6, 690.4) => 0.01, 15.4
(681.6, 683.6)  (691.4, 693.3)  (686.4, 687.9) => 0.00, 15.3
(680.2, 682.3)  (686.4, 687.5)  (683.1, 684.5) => 0.02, 15.3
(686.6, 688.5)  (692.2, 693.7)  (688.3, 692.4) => 0.01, 15.4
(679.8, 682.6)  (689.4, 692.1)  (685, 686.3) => 0.01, 15.3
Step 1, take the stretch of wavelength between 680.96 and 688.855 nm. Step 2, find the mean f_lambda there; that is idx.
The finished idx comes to 15.3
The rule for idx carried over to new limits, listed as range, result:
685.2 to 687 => 15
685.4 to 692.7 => 15.3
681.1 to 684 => 15.3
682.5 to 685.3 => 15.2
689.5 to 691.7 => 15.1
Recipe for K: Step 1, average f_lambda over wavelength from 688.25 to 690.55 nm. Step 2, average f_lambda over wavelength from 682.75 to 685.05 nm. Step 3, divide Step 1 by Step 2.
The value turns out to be 1.01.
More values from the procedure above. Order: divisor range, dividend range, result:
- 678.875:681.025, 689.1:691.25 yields 0.99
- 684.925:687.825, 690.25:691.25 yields 1.00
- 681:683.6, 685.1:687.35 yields 0.99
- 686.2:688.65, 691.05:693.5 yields 0.99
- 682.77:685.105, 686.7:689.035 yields 1.01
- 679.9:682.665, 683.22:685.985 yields 0.98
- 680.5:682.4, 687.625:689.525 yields 1.00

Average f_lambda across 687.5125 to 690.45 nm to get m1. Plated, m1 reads 15.4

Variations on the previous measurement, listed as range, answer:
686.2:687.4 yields 15.3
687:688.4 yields 15.5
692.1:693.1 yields 15.5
